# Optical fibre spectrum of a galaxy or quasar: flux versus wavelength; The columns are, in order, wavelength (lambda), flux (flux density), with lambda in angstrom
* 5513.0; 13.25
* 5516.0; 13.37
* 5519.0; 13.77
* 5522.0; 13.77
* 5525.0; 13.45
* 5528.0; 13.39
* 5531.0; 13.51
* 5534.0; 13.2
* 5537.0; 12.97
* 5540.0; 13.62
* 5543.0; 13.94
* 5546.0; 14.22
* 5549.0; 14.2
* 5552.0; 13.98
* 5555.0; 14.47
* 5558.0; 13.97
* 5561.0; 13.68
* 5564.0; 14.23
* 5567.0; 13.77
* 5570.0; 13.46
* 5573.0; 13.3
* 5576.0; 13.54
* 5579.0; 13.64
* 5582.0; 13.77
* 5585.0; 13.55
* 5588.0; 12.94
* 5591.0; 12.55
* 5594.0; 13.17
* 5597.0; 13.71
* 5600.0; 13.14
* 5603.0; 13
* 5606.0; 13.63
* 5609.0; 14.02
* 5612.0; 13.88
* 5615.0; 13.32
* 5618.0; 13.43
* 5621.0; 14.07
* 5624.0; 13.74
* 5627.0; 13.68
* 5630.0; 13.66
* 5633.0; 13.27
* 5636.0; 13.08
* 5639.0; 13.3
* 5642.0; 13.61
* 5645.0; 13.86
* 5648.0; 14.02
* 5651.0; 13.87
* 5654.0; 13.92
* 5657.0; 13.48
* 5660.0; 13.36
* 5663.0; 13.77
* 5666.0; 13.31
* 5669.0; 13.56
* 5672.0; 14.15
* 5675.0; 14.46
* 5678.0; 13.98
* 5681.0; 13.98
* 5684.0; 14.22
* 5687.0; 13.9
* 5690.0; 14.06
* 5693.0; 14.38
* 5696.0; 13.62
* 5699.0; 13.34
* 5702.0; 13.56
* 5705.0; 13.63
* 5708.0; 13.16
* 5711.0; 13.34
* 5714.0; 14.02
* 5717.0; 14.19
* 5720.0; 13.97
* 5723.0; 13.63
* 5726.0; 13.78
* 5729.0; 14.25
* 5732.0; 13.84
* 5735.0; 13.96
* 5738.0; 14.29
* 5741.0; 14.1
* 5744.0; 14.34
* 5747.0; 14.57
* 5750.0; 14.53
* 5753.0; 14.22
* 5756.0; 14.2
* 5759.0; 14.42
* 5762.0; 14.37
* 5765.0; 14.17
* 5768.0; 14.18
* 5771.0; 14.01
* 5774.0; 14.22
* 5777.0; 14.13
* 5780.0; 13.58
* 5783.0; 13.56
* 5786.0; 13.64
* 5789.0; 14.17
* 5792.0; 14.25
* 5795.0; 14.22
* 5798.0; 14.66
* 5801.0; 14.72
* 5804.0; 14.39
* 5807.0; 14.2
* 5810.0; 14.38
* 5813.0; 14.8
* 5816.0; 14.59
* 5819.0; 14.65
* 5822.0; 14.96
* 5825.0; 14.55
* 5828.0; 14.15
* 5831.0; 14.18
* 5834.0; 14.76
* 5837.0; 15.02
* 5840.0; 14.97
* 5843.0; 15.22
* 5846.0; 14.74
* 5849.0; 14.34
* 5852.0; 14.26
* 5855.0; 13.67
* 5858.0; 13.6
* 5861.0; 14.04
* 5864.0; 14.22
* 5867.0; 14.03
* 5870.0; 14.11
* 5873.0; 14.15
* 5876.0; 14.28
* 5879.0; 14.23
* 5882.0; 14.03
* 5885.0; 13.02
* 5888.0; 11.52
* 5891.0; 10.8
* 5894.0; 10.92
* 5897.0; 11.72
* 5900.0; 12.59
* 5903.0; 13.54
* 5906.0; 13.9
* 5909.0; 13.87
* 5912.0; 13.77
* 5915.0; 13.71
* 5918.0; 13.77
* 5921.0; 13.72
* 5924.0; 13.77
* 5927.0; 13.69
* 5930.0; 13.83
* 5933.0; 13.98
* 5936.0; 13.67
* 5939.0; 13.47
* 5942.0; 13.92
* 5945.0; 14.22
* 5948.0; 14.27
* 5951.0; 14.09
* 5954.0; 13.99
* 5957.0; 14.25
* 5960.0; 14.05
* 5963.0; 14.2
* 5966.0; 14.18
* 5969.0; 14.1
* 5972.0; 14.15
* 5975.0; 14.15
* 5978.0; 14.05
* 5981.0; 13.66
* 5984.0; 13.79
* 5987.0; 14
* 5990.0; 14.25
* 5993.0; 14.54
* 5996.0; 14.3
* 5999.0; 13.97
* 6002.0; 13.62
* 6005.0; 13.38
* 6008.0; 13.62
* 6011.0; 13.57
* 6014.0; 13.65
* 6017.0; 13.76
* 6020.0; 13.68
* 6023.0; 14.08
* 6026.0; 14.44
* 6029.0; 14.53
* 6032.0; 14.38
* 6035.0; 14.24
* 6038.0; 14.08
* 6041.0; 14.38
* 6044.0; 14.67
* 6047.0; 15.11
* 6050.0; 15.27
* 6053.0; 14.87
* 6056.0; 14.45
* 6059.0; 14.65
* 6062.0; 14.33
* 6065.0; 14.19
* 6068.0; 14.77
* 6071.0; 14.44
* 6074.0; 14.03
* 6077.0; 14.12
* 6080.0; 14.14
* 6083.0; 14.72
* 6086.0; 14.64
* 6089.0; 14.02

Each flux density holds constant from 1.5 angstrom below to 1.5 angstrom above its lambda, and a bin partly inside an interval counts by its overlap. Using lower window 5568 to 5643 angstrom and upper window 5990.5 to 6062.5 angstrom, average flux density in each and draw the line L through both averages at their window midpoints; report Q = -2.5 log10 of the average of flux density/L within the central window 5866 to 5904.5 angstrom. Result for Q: 0.080 mag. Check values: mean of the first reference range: 13.5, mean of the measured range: 13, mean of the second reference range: 14.2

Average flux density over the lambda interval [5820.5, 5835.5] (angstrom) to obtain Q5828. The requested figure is 14.5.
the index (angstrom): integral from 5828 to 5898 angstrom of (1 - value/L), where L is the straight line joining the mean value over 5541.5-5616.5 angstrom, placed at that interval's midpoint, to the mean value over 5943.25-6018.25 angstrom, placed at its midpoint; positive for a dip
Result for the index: 0.7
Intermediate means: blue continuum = 13.6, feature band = 13.8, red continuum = 14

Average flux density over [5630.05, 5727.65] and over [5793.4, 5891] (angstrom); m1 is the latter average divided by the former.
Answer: 1.03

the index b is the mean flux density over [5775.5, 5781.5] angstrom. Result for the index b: 13.9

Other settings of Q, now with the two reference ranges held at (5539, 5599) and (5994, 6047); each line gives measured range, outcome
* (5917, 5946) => 0.014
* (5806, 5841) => -0.054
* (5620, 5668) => 0.010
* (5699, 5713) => 0.029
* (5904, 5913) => 0.010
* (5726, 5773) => -0.030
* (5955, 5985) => -0.004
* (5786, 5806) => -0.036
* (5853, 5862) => 0.011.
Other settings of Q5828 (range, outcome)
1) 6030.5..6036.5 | 14.3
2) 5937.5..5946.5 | 13.9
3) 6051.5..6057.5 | 14.7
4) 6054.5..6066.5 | 14.4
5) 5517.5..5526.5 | 13.7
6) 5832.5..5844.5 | 15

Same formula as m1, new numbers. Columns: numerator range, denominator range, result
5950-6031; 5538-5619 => 1.03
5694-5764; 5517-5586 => 1.02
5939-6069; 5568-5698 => 1.04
